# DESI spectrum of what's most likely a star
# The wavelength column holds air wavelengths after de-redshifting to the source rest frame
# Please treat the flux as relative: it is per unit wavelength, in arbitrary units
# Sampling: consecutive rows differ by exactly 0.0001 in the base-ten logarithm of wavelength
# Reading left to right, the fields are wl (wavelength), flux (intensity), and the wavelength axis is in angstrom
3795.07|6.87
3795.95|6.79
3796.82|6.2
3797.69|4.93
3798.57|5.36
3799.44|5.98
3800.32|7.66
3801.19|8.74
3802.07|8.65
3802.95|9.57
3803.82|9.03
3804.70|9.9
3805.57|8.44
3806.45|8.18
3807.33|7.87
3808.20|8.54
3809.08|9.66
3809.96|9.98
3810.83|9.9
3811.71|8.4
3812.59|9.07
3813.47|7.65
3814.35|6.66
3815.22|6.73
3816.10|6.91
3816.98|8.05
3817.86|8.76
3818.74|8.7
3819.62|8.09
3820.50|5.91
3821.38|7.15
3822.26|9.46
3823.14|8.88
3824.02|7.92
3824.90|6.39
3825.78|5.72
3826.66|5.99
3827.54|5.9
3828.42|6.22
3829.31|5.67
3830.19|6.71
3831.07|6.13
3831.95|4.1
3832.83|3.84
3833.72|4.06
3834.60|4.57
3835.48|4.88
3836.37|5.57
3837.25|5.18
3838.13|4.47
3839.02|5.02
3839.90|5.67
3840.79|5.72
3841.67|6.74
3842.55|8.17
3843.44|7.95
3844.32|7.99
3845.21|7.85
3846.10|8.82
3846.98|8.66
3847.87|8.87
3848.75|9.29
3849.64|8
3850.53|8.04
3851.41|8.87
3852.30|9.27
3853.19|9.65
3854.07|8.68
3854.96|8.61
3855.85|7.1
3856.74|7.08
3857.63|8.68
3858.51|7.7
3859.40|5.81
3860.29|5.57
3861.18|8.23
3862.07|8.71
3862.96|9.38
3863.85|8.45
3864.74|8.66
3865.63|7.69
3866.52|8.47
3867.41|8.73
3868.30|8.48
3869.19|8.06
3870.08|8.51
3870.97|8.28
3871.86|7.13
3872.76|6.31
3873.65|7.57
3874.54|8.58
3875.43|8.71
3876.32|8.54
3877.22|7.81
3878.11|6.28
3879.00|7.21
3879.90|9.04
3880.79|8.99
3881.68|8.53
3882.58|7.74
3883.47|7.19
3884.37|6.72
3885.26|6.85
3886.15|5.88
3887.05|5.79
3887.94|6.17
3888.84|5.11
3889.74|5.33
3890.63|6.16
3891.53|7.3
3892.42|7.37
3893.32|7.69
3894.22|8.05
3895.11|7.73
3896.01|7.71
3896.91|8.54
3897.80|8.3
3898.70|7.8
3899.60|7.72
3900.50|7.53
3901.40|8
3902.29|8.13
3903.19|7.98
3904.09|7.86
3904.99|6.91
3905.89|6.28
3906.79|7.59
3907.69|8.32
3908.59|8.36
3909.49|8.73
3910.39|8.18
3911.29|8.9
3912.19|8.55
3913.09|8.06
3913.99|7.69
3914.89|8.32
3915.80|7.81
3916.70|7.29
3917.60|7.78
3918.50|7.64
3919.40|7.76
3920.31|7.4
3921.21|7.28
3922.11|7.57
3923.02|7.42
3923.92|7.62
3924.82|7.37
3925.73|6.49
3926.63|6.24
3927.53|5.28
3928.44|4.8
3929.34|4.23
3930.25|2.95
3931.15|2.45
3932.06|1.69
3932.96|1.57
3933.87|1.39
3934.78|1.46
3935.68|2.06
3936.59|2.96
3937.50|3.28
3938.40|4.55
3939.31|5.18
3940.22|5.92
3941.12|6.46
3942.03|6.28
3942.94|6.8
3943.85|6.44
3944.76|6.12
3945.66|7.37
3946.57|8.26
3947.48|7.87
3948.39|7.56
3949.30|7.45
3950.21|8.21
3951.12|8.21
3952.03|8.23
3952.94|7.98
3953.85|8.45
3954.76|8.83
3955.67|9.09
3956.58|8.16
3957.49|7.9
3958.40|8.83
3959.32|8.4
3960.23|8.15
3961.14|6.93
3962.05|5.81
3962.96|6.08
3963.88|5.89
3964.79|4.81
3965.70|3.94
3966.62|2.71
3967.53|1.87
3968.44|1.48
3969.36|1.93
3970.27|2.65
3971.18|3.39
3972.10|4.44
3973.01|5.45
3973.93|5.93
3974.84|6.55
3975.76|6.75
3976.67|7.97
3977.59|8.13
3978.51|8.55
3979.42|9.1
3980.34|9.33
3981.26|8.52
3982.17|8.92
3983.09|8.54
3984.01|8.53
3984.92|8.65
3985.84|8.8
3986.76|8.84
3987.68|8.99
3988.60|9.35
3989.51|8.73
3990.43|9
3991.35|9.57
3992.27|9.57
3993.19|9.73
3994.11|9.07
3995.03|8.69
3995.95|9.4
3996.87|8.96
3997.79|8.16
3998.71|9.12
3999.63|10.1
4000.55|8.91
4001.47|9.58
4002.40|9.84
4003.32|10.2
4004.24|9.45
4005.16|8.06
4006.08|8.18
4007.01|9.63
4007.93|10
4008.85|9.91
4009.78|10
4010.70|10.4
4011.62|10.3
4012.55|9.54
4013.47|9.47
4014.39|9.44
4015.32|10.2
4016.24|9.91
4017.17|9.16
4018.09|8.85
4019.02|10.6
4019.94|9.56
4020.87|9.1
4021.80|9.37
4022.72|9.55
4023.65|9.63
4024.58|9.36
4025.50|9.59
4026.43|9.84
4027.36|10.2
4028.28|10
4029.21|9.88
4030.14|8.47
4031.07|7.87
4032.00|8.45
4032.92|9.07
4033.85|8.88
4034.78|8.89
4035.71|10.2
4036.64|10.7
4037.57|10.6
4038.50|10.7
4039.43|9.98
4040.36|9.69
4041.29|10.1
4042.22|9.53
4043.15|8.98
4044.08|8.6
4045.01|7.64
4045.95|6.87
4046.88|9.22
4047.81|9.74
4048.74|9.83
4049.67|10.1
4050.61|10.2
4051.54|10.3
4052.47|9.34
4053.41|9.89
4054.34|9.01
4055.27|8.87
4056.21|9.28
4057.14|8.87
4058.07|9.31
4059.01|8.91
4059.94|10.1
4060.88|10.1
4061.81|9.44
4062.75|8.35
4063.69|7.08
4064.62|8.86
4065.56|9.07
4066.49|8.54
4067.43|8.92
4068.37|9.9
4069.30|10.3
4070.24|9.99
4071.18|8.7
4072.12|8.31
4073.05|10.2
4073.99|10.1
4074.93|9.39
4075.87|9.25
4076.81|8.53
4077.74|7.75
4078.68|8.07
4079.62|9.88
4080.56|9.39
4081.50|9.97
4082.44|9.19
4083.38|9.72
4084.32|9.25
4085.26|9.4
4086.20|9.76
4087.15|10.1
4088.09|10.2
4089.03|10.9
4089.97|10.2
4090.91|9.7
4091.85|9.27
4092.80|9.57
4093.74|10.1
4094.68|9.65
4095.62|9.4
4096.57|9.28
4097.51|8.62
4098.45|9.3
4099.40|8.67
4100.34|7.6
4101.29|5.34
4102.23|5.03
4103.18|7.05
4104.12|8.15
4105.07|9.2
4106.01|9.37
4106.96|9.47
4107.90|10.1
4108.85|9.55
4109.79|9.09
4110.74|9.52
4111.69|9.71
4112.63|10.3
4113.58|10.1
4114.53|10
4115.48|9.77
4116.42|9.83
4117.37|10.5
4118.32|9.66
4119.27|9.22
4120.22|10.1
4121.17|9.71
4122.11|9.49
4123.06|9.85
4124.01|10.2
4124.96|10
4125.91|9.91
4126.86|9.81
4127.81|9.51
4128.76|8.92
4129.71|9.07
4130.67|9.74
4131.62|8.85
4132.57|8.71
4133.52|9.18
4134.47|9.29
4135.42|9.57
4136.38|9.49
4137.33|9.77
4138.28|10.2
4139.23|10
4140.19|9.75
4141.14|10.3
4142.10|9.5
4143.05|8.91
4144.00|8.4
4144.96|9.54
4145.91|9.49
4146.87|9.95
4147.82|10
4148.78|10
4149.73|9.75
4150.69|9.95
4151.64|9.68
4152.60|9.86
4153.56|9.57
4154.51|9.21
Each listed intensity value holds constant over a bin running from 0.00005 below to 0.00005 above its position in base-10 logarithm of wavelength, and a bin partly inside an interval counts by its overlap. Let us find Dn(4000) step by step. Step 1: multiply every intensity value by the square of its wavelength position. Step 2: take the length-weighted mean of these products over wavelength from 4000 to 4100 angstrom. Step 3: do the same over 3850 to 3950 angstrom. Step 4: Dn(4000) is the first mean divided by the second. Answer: 1.44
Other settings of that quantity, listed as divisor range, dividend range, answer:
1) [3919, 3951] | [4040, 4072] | 1.76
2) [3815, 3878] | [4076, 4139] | 1.45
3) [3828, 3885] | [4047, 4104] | 1.38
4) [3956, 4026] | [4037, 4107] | 1.17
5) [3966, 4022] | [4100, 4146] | 1.20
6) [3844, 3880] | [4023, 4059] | 1.27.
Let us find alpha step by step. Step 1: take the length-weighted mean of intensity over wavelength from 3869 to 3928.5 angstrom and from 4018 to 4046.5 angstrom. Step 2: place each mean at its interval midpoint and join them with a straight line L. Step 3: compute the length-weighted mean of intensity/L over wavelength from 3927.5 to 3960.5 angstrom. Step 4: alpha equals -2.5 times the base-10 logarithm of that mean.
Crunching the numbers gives 0.34 mag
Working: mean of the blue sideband 7.5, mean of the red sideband 9.38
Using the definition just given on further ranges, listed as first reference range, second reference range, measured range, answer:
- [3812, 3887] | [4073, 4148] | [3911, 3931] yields 0.14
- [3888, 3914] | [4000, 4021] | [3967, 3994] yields 0.25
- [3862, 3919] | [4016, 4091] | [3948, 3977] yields 0.33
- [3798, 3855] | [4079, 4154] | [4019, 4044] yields -0.08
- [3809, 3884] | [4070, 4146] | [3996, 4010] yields -0.09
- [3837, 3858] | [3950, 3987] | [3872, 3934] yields 0.04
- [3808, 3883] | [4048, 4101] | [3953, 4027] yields 0.07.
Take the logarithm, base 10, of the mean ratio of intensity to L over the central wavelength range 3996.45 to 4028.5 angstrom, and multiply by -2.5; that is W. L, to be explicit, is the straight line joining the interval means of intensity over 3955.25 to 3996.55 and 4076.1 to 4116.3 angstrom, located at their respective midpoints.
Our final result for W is -0.22 mag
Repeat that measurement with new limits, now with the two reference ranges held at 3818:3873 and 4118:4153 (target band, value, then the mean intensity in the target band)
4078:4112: 0.02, 9.12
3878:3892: 0.10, 6.91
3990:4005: -0.10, 9.31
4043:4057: -0.03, 9.19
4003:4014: -0.12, 9.59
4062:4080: 0.01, 9.01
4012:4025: -0.11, 9.55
